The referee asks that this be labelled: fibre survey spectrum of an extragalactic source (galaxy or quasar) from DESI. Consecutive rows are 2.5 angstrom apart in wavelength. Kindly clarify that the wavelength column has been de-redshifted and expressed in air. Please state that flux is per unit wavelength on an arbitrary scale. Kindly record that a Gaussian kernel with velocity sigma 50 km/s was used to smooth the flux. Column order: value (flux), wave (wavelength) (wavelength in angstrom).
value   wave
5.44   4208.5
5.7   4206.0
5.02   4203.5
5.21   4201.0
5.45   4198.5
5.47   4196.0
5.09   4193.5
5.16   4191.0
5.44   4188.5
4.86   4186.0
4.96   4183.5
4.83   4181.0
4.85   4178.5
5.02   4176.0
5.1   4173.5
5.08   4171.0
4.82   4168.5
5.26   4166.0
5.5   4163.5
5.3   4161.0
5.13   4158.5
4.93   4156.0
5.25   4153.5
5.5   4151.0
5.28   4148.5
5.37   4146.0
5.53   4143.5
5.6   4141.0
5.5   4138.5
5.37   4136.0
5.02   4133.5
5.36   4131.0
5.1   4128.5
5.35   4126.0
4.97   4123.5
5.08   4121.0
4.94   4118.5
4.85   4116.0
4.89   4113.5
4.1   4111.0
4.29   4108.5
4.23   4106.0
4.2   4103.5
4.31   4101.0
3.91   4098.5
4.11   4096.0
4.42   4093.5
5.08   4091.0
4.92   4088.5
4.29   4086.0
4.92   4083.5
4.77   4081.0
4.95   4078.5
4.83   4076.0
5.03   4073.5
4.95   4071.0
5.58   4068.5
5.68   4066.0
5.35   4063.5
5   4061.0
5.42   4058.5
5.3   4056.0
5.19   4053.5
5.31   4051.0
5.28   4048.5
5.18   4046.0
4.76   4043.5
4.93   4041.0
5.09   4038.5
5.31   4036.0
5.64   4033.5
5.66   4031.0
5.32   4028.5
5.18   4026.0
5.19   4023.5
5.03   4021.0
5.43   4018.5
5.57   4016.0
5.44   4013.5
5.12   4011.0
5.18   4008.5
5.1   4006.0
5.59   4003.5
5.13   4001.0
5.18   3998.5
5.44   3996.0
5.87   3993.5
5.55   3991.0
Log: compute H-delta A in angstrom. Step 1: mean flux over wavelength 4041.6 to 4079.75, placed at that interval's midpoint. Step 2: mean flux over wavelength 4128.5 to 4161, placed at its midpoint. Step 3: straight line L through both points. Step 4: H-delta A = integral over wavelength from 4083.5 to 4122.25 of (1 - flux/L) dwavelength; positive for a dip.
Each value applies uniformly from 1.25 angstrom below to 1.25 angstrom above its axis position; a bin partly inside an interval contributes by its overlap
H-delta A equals 5.4 angstrom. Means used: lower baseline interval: 5.18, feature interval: 4.52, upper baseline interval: 5.31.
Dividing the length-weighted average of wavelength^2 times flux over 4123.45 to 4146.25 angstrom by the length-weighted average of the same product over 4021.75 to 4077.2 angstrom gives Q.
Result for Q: 1.1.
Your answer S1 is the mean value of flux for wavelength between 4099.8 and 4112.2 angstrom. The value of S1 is 4.23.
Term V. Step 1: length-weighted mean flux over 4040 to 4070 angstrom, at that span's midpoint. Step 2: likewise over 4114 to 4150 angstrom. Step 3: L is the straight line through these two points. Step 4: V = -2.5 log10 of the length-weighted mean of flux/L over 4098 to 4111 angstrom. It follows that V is 0.241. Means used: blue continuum 5.25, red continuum 5.23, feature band 4.2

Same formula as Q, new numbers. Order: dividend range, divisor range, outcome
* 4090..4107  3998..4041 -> 0.85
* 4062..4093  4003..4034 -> 0.97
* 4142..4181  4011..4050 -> 1.05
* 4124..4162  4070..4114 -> 1.19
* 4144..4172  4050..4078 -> 1.05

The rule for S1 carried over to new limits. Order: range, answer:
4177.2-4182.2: 4.84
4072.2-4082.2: 4.9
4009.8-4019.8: 5.39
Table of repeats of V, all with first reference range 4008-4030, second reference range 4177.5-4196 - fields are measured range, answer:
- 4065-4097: 0.07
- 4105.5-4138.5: 0.05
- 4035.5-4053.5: 0.03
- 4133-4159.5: -0.04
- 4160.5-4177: -0.01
